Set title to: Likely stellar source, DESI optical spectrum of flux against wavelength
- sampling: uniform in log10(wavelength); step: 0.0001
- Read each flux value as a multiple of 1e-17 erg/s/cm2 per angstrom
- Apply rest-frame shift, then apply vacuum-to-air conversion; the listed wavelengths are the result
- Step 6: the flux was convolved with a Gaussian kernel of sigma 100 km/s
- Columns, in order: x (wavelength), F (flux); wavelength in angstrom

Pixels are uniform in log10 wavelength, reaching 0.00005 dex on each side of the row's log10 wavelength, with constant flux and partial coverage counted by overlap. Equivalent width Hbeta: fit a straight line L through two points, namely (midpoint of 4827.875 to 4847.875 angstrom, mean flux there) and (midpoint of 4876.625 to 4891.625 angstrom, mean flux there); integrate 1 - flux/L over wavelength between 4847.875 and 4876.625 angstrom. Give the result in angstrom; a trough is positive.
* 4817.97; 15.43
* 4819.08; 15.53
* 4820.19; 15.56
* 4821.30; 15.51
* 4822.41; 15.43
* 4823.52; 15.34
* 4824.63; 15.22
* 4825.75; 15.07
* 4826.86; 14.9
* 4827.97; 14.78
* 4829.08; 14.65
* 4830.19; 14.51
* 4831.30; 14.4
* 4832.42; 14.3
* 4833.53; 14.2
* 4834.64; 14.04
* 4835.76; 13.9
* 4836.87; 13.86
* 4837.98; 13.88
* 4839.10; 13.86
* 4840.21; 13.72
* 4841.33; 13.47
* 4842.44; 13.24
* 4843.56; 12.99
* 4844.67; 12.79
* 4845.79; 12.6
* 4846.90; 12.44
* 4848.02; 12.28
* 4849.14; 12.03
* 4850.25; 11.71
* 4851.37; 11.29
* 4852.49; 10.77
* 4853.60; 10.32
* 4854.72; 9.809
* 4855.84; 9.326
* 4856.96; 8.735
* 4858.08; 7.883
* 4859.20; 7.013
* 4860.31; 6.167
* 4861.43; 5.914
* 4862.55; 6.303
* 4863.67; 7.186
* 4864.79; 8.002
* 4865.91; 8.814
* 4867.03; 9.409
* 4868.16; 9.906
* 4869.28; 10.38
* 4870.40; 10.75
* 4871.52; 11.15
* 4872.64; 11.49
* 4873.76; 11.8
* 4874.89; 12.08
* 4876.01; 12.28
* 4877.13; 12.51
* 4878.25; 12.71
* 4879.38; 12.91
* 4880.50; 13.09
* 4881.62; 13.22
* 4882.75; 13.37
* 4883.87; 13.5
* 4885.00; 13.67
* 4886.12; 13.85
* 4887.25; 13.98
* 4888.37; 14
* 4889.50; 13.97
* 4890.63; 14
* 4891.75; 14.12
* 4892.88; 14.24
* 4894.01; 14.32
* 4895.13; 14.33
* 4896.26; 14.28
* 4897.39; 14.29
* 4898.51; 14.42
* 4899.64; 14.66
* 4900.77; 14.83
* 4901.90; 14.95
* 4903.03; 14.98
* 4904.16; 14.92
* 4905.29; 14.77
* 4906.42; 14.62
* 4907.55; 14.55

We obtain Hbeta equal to 8.2 angstrom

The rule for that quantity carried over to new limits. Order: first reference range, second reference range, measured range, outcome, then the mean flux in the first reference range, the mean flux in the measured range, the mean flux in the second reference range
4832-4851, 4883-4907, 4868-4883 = 2.07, 13.2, 12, 14.3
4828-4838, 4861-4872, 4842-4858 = 0.28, 14.2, 11.3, 8.79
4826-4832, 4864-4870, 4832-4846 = -0.41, 14.7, 13.6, 9.25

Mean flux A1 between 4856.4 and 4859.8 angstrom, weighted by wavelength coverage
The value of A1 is 7.86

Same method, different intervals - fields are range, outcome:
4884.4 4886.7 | 13.7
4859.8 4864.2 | 6.39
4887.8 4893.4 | 14.1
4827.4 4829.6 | 14.7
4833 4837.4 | 14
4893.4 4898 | 14.3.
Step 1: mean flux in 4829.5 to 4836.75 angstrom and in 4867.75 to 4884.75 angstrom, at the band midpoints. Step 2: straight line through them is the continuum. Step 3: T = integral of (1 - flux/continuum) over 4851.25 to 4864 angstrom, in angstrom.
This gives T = 4.64 angstrom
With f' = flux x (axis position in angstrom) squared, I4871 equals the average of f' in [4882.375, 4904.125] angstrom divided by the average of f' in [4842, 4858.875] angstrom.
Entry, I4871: 1.30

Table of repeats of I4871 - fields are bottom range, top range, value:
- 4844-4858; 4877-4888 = 1.22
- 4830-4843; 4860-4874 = 0.66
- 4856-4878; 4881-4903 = 1.52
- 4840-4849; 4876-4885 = 1.03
